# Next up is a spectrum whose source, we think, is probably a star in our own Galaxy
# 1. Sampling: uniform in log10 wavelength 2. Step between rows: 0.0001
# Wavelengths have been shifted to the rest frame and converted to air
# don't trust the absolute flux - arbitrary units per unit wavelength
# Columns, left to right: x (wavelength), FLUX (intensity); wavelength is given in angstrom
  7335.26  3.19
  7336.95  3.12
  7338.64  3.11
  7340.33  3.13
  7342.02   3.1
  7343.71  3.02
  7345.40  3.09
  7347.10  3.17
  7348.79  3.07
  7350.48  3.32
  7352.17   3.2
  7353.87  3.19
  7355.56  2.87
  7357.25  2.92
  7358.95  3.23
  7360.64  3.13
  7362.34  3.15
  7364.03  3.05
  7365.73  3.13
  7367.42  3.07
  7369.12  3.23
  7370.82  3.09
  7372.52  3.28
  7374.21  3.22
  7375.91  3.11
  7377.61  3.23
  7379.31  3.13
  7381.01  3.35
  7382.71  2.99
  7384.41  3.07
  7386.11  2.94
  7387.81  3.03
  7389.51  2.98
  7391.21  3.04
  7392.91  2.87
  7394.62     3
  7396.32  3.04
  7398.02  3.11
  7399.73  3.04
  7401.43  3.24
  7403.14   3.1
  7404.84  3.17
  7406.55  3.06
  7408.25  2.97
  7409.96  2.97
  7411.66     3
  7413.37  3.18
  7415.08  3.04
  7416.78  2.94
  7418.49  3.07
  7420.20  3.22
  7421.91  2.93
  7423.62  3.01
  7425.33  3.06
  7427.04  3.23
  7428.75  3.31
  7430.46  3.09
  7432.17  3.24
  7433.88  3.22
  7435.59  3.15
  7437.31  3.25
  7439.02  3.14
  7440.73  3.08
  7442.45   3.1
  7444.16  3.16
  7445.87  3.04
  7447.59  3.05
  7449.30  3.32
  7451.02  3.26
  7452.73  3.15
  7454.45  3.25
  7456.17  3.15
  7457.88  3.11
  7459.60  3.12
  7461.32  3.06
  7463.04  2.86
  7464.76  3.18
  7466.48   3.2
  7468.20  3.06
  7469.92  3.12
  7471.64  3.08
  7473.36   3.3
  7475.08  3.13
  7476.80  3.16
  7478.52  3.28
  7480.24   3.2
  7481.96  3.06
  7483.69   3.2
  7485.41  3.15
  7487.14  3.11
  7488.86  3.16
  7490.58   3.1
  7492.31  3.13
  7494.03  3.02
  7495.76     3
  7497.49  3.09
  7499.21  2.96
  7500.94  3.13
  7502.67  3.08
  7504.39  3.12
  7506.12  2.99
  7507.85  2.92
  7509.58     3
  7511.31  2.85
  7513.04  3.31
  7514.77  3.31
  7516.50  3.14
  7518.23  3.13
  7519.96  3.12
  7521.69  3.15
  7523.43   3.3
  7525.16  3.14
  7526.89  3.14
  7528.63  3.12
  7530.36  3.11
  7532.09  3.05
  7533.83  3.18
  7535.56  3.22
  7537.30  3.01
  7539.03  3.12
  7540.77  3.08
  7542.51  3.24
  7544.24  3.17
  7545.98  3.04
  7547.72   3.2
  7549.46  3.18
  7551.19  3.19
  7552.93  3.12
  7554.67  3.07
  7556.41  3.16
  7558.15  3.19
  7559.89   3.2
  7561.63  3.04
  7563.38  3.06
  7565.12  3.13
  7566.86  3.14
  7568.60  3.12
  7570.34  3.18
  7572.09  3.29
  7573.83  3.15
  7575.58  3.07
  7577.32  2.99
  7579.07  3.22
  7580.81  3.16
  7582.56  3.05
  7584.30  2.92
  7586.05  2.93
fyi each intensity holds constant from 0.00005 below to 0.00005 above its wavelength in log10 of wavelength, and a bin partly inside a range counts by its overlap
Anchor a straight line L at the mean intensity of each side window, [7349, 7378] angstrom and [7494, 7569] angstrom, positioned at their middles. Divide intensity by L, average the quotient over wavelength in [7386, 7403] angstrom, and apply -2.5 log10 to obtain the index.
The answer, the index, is 0.04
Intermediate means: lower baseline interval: 3.14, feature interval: 3.04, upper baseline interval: 3.12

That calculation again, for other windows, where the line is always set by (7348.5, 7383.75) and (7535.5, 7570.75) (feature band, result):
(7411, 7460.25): 0.00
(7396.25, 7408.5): 0.01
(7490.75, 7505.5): 0.02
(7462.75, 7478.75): 0.00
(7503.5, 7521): 0.02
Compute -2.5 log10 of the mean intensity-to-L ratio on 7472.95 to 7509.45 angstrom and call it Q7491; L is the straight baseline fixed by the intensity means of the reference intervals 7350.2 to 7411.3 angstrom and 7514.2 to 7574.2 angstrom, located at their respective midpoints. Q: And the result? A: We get 0.01 mag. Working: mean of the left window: 3.1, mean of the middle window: 3.1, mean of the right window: 3.15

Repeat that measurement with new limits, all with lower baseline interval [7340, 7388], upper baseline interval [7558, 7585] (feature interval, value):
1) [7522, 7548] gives -0.01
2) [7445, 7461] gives -0.01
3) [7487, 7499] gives 0.01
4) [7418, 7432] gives 0.00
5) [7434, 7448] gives 0.00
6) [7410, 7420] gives 0.02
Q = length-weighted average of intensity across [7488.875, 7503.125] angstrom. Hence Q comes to 3.07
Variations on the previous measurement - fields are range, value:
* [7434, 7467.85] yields 3.14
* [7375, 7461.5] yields 3.11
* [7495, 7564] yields 3.12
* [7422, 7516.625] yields 3.12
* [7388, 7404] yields 3.05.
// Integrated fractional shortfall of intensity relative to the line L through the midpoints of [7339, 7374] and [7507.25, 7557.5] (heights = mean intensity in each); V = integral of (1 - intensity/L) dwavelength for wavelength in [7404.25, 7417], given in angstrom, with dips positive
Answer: 0.3 angstrom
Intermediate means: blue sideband 3.12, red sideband 3.13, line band 3.04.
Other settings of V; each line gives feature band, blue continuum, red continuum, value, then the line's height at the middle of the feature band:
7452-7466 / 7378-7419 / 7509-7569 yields -0.1 angstrom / 3.09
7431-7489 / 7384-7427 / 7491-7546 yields -1.4 angstrom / 3.08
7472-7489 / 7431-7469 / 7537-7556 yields -0.2 angstrom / 3.14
